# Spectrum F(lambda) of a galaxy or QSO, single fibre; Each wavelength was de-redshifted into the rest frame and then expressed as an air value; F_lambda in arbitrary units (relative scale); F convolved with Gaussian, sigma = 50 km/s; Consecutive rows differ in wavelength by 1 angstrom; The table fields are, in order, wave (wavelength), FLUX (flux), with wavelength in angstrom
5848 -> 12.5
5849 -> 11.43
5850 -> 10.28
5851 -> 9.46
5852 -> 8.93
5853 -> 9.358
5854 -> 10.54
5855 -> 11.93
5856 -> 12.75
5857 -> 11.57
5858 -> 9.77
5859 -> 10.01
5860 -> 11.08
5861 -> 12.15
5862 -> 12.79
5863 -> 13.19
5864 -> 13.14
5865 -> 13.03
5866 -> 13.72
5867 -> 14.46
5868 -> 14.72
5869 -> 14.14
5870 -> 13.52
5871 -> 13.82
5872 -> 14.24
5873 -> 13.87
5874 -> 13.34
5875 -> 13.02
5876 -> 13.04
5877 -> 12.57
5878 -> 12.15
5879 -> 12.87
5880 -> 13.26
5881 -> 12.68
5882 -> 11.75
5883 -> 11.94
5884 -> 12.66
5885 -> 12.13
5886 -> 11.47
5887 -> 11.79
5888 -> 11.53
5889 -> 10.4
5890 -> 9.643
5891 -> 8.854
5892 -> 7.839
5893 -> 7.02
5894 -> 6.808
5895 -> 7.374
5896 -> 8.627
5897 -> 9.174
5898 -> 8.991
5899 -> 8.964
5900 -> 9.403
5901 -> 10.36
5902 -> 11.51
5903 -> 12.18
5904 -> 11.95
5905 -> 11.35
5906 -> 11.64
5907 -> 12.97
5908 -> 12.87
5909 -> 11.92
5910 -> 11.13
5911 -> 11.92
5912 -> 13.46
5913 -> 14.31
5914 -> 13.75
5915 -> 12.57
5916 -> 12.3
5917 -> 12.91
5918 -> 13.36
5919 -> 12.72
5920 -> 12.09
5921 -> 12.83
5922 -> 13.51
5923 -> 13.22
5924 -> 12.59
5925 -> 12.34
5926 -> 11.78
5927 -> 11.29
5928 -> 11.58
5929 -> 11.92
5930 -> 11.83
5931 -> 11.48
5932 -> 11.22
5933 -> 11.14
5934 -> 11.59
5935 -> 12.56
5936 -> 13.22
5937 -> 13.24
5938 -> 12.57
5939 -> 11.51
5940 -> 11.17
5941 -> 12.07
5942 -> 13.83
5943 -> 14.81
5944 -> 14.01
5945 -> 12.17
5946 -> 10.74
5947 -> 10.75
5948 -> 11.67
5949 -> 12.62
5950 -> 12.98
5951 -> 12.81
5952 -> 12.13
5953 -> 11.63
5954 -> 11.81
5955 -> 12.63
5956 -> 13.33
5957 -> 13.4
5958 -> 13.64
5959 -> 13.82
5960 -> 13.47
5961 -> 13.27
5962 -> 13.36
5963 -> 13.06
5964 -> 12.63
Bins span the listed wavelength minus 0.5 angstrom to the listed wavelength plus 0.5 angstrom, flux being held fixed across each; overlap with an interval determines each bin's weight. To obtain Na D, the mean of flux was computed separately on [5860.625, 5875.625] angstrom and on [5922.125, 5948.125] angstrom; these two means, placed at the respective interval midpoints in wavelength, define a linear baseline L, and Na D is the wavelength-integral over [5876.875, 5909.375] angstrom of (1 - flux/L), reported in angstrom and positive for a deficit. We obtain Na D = 5.6 angstrom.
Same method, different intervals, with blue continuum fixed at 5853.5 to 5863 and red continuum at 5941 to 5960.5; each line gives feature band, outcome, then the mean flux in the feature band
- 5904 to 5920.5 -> -0.5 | 12.6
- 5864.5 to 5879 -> -2.3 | 13.5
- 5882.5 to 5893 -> 1.1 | 10.6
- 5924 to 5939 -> 0.6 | 12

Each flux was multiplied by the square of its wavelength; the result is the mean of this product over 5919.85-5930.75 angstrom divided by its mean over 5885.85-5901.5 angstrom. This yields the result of 1.3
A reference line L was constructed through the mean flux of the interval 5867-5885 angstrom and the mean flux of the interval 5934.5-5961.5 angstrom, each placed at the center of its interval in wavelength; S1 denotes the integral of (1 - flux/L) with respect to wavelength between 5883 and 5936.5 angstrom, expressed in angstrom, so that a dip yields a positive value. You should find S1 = 6.3 angstrom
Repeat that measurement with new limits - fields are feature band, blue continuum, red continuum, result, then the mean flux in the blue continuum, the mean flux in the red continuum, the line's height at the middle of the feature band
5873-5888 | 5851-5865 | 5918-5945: -1.1 angstrom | 11.3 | 12.4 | 11.7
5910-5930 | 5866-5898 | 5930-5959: -0.8 angstrom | 11.6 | 12.4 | 12.1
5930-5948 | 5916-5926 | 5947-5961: 0.7 angstrom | 12.8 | 12.7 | 12.7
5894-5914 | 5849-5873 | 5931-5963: 2.1 angstrom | 12.1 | 12.5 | 12.3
